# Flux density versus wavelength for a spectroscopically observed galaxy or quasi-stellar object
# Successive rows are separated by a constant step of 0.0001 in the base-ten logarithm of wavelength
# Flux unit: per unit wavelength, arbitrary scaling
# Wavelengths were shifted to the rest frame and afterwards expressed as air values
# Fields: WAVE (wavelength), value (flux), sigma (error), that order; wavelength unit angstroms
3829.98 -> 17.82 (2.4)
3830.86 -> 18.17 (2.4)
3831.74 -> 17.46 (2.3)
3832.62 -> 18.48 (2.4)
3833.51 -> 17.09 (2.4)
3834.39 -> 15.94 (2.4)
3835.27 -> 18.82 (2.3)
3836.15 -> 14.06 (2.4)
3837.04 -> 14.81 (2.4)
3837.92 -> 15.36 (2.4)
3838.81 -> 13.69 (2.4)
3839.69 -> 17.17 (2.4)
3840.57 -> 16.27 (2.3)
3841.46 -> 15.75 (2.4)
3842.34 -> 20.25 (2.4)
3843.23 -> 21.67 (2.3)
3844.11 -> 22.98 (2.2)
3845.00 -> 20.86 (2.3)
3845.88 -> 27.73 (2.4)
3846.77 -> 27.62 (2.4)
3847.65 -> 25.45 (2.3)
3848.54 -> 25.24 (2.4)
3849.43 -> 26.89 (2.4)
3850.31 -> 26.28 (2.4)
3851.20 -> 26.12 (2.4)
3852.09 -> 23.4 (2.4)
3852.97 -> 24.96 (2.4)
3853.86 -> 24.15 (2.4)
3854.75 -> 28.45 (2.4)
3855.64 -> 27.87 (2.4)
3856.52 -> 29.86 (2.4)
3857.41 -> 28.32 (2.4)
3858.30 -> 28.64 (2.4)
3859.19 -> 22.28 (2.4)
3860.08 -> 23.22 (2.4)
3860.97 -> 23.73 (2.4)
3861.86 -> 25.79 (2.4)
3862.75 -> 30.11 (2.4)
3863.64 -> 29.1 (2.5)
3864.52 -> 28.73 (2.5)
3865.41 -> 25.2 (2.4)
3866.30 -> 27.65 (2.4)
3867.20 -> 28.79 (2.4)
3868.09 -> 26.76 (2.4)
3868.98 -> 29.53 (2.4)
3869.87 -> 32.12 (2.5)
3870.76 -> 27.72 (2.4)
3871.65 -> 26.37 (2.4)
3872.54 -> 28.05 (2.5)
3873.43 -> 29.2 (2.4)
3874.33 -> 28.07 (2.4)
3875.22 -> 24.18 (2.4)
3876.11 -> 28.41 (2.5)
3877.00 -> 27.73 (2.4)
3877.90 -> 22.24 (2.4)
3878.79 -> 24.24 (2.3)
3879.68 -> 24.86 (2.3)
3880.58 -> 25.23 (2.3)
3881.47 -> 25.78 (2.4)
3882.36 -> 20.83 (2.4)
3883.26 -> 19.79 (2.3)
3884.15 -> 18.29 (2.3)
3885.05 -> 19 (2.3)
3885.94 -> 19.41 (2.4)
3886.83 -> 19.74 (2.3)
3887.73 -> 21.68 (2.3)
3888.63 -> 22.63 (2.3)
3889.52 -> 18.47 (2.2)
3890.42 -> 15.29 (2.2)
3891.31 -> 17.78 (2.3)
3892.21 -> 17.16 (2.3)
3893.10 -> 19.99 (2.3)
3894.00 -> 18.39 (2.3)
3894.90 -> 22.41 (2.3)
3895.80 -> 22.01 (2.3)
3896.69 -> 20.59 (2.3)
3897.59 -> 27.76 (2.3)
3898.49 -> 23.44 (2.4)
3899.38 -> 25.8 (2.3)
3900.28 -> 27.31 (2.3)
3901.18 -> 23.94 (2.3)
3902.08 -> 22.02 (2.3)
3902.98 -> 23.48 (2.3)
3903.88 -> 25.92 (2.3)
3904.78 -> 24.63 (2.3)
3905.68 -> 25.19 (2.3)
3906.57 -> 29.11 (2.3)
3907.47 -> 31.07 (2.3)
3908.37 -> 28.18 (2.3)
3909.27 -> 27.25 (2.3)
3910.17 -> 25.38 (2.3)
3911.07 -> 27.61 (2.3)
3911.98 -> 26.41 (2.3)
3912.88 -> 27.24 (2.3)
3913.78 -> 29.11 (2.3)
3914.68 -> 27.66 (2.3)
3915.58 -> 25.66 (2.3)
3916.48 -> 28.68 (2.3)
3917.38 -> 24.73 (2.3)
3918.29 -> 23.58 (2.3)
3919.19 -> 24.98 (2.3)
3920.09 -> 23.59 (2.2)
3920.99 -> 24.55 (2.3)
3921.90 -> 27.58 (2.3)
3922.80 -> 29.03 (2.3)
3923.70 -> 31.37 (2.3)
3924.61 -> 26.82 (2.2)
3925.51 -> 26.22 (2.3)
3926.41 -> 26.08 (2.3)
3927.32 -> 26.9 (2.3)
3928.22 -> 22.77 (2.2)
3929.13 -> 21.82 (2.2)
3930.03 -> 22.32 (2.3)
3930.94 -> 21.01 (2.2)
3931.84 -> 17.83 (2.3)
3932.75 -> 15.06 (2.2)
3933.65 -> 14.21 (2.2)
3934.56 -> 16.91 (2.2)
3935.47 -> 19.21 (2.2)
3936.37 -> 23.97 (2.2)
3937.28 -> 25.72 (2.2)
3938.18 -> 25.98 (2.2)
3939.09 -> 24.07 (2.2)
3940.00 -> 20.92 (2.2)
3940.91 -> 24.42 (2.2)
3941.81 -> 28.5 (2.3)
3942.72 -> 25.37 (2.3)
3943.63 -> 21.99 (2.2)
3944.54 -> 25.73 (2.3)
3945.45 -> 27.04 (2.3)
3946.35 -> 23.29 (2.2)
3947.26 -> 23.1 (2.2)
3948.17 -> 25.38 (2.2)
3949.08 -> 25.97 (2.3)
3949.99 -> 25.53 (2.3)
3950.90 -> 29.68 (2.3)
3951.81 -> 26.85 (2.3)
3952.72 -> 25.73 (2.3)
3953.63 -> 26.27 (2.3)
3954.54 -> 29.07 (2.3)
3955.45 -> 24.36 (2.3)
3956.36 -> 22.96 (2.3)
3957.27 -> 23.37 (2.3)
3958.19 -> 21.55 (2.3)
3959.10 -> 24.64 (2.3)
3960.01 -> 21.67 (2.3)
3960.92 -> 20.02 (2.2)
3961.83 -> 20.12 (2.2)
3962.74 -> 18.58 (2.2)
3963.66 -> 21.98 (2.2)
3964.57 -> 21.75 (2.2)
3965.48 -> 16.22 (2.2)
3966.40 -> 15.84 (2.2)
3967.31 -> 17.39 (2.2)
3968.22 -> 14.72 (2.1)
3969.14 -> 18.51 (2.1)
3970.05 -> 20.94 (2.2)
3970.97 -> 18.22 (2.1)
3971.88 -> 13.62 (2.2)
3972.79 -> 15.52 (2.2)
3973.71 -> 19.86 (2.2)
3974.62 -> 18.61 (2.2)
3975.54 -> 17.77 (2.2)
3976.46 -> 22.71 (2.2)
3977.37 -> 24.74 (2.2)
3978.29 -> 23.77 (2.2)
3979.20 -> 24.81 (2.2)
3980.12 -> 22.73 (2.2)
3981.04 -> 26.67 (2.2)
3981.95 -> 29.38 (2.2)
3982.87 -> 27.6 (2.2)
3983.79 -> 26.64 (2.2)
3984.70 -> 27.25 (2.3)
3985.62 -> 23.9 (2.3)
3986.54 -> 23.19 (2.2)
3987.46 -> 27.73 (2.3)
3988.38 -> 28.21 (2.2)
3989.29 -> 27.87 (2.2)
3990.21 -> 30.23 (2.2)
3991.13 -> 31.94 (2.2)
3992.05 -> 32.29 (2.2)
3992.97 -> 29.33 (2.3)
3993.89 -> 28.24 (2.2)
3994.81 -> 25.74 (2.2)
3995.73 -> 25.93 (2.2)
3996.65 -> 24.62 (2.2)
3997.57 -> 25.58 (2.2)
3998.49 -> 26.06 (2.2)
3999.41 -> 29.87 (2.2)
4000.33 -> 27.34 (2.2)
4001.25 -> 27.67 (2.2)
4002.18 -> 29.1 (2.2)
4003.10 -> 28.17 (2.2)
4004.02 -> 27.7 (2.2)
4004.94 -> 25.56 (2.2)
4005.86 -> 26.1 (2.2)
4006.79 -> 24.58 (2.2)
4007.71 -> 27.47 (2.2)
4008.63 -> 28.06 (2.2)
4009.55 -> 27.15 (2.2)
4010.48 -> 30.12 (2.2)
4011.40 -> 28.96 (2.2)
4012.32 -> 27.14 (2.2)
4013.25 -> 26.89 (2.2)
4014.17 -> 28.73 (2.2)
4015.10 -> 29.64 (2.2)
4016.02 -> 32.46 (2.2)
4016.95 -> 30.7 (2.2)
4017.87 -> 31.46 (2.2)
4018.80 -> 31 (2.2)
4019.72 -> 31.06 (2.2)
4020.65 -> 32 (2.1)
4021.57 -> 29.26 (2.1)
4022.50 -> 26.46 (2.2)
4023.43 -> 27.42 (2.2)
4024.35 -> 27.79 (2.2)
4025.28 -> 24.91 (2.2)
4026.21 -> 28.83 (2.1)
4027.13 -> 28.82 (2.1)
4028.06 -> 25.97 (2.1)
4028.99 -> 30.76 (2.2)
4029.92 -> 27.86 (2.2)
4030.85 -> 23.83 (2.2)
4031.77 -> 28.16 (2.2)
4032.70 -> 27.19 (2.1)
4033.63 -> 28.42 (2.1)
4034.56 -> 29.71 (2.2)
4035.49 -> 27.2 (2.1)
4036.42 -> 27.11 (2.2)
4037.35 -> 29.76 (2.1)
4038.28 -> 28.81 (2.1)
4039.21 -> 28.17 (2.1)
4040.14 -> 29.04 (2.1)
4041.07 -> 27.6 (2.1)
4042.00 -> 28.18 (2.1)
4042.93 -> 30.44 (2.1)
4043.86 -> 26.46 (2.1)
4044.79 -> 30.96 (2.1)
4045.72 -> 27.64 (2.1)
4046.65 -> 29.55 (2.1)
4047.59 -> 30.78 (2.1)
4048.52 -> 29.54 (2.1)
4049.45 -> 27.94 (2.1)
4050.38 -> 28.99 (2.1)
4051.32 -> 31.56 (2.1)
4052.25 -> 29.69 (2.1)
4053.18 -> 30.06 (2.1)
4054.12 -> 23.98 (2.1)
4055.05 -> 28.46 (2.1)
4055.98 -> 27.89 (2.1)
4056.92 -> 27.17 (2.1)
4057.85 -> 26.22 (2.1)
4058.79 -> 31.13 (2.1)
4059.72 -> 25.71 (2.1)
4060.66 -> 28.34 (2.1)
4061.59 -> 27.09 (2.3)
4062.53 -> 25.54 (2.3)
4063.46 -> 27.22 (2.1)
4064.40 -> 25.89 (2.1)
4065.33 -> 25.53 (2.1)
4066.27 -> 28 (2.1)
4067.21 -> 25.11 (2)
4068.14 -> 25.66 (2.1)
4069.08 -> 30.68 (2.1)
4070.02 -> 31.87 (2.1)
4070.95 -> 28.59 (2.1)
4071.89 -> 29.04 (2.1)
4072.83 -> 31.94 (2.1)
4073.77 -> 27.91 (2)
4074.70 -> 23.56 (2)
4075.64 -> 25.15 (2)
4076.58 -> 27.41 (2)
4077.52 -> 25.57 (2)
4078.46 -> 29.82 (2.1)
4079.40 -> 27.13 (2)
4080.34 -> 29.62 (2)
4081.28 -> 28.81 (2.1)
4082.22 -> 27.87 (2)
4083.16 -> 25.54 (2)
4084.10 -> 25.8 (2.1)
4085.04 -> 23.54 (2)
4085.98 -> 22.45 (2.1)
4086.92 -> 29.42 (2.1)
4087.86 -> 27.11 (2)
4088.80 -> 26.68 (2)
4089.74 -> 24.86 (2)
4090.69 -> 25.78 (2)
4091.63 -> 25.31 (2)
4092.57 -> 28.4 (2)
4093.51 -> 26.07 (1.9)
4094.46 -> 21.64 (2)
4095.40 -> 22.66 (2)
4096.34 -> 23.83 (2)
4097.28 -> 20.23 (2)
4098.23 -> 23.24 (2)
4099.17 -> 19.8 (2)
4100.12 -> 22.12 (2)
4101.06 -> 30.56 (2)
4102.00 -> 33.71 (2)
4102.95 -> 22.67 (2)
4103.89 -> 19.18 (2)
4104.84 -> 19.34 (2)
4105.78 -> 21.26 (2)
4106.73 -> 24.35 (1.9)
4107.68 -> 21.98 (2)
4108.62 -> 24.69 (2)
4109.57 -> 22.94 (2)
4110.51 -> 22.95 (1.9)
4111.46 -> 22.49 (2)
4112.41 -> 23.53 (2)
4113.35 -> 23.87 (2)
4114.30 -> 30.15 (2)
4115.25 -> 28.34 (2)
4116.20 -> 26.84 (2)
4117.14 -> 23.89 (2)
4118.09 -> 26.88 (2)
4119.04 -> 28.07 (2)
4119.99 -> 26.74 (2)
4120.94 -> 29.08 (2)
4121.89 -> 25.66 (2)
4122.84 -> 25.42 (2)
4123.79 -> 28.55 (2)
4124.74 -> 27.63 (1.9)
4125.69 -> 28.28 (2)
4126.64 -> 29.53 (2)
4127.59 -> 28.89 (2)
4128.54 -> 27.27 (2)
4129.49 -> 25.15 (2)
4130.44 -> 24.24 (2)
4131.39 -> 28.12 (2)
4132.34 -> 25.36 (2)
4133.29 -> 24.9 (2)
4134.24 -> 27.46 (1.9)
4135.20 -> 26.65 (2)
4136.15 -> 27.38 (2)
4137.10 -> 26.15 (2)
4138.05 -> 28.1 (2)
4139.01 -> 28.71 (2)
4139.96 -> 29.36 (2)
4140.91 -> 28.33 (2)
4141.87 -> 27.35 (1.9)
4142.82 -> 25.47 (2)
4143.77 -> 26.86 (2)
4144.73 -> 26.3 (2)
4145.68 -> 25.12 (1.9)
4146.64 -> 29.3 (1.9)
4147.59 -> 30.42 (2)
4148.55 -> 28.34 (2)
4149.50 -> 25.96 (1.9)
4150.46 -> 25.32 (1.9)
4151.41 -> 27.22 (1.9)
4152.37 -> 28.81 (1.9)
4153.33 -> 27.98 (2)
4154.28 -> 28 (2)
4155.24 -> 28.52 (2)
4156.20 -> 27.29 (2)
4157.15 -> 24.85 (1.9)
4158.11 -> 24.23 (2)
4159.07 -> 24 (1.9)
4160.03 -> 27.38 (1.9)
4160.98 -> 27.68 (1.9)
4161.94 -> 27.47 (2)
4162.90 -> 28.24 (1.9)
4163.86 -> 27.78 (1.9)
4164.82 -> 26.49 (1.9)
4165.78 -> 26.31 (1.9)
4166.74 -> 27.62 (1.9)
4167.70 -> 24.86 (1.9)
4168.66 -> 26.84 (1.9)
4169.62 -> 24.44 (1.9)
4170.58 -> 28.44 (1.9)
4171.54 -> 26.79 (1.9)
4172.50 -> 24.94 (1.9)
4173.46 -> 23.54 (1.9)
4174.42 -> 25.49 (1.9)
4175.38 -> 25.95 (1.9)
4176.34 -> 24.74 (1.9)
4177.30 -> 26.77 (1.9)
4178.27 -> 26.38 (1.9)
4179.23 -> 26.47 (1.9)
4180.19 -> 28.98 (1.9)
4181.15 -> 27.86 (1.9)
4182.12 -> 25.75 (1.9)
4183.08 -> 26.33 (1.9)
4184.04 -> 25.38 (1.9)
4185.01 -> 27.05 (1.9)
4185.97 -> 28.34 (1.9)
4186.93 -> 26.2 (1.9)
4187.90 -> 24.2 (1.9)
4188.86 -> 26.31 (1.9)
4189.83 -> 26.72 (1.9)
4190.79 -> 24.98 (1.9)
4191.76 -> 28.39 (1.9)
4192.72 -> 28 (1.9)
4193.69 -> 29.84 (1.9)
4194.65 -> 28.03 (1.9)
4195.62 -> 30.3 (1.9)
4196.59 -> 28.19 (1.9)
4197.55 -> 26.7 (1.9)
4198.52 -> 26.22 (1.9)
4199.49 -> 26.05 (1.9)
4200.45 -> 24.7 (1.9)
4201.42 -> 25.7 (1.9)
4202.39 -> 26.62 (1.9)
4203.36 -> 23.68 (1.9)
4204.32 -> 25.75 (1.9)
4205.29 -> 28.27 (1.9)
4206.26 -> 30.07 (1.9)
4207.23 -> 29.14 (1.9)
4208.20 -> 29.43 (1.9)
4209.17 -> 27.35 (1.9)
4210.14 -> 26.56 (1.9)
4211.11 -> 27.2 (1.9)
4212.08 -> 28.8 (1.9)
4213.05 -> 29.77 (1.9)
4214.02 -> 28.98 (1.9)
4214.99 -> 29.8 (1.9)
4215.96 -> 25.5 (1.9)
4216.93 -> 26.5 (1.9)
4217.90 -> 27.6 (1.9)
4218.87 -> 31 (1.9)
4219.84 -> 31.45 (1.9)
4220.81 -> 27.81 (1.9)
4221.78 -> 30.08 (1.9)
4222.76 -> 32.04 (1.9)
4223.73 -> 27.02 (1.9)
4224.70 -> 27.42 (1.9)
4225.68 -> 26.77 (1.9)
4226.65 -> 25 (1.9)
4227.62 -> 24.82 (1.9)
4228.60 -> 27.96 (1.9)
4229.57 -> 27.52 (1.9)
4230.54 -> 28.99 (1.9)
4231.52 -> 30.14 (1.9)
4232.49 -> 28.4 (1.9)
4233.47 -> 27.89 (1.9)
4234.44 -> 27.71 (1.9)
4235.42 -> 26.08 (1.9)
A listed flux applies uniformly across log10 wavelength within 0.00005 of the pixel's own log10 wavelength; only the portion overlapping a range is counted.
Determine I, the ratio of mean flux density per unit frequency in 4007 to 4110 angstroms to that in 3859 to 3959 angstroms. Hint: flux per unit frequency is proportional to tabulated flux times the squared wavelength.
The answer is 1.19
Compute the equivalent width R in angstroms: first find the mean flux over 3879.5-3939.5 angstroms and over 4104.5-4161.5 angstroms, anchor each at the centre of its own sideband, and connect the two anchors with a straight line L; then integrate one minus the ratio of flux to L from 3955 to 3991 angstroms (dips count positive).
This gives 3.1 angstroms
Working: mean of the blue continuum 23.6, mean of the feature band 22.3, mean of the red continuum 26.4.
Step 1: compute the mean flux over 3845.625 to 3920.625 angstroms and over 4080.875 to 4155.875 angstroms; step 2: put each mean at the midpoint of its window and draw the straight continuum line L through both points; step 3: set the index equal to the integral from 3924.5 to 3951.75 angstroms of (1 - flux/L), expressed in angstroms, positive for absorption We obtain 2.0 angstroms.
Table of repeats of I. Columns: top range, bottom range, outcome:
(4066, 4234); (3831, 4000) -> 1.26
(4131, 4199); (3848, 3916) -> 1.24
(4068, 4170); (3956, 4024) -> 1.11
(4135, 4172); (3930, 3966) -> 1.31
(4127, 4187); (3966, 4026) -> 1.12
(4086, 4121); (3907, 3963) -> 1.10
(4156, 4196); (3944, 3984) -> 1.31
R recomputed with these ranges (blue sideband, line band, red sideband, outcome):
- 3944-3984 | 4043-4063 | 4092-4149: -3.2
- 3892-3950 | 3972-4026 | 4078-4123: -4.6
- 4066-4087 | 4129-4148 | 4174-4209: 0.1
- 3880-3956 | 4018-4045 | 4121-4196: -3.2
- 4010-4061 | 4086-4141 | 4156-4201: 3.6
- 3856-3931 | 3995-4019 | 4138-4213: -2.0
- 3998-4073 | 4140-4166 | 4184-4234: 0.7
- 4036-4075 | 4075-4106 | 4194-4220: 3.2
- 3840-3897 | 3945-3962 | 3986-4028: 1.3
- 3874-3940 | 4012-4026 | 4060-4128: -2.2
